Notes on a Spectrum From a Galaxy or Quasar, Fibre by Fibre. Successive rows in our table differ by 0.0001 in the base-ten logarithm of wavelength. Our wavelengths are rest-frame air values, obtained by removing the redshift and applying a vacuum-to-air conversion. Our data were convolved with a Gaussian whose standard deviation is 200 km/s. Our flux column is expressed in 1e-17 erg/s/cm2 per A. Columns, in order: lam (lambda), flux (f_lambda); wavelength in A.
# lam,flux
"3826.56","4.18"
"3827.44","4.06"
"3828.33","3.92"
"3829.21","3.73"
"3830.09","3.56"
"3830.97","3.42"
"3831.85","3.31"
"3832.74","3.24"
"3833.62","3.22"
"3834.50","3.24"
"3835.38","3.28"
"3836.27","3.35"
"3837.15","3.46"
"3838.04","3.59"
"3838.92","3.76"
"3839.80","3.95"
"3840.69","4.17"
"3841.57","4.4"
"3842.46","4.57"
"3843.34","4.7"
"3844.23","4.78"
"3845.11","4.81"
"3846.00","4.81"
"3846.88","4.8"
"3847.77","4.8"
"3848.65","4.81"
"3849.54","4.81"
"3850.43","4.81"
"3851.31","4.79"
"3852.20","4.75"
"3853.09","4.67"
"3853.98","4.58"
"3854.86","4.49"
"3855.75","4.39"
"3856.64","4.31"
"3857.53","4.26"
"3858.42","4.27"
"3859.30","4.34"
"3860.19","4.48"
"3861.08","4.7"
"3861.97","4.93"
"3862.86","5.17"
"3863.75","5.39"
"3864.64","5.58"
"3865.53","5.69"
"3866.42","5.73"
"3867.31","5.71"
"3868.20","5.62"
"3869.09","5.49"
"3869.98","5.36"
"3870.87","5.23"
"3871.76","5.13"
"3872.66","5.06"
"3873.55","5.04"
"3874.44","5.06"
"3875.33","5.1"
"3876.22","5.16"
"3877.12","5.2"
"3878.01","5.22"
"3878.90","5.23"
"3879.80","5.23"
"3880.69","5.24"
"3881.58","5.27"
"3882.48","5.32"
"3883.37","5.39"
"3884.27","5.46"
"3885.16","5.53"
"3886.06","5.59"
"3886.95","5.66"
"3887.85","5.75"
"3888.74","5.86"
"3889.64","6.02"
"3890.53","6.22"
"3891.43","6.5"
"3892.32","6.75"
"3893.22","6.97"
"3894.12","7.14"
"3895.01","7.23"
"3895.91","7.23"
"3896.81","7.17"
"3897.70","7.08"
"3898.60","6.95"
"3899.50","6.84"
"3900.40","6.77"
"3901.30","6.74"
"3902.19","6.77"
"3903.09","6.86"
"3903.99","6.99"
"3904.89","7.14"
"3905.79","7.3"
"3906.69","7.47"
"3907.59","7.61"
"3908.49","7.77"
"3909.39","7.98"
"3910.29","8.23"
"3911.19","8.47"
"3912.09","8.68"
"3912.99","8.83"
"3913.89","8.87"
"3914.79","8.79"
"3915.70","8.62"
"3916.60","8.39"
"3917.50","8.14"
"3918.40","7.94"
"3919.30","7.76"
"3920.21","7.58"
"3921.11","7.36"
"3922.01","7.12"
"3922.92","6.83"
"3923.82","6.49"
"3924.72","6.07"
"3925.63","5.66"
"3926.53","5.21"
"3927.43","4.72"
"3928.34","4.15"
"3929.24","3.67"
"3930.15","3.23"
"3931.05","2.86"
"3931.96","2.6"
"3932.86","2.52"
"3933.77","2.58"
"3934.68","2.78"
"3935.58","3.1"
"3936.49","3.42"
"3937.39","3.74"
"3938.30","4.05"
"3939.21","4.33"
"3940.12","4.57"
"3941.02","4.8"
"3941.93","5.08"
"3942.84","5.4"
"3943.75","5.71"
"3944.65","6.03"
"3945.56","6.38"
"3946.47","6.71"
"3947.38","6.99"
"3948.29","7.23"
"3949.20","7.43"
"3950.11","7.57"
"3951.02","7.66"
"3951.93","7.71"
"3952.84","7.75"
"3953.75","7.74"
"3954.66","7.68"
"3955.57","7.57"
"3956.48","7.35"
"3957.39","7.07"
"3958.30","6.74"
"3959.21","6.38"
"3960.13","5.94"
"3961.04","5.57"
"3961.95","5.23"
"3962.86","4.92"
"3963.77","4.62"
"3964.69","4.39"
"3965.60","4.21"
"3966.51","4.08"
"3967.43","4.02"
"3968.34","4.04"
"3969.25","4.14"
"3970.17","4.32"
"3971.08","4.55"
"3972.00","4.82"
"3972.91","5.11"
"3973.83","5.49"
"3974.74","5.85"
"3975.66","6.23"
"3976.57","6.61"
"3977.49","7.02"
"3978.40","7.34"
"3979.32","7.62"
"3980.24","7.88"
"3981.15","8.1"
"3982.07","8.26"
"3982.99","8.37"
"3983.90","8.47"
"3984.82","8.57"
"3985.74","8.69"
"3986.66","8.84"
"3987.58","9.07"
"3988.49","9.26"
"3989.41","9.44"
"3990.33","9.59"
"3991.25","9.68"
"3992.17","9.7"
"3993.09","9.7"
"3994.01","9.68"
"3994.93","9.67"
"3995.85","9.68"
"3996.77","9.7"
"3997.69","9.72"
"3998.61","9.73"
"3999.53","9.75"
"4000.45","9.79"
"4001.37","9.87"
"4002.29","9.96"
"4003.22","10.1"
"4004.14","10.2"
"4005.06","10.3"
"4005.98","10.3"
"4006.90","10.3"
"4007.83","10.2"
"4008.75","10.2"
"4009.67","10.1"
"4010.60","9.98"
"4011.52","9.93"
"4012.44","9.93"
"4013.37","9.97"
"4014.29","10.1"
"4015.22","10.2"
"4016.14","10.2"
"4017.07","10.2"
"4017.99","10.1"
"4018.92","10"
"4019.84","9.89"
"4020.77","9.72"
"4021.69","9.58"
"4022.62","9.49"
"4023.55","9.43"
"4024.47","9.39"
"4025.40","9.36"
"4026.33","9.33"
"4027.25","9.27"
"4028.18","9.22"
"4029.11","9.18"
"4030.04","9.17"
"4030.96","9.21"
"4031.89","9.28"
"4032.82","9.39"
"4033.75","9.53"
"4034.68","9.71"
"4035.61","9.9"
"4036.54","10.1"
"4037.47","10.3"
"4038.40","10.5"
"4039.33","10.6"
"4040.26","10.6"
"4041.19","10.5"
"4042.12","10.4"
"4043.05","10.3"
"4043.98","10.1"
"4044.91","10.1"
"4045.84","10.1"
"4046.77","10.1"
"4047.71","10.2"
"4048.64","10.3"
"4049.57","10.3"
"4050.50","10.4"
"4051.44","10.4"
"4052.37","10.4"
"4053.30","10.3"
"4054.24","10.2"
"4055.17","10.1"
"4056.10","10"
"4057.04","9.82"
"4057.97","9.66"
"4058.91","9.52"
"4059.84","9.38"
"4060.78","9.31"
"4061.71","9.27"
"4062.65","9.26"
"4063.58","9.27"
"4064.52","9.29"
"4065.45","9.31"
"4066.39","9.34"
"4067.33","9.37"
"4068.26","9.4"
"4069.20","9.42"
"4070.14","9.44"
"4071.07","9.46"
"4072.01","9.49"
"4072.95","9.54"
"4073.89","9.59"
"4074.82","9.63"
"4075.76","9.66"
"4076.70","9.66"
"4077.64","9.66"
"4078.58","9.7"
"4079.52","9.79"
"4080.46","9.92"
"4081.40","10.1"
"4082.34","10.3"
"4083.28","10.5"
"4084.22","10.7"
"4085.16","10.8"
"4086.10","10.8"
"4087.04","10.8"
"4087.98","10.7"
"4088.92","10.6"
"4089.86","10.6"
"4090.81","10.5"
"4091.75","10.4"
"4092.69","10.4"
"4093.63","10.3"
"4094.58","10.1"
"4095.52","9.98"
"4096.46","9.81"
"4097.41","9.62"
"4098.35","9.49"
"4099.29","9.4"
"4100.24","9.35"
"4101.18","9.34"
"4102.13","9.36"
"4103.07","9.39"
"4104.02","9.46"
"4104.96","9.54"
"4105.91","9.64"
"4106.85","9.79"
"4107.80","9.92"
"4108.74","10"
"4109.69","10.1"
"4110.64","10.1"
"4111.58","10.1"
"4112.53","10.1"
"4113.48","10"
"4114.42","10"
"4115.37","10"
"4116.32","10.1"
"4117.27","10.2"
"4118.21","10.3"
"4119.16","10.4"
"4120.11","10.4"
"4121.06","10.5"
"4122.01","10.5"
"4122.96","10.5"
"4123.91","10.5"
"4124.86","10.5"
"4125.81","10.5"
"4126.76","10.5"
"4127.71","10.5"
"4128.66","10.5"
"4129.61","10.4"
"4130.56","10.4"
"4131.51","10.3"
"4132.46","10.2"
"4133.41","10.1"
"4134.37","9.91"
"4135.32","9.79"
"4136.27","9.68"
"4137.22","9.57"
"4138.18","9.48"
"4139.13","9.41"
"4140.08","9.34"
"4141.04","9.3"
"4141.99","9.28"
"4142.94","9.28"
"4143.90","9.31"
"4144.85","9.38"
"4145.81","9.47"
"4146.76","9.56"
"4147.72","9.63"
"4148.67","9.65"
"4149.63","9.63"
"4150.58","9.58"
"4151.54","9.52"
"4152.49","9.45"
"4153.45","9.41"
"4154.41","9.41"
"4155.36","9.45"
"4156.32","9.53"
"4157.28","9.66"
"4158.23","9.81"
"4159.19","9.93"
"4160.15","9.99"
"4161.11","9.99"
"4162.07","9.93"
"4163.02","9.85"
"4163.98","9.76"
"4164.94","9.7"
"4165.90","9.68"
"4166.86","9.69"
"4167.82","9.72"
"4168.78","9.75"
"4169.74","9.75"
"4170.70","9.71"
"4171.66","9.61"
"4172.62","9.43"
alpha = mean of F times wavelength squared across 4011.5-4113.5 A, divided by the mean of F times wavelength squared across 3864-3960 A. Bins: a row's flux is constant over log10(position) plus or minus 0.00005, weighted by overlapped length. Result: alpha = 1.7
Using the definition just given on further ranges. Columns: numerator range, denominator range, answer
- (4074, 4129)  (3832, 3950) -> 2.01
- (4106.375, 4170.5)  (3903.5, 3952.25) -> 1.78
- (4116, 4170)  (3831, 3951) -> 2.01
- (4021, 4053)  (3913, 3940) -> 1.90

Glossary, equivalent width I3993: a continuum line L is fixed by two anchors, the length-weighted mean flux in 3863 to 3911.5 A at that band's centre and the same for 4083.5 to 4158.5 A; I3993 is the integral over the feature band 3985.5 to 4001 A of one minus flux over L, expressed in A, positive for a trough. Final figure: -3.2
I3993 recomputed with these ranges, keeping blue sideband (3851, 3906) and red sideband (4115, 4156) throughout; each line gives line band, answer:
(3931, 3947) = 5.7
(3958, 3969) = 3.2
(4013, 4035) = -4.3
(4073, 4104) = -3.0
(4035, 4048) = -3.0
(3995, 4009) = -4.1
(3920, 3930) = 1.0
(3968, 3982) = 2.4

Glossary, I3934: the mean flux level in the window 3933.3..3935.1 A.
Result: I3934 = 2.66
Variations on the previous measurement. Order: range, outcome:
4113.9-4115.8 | 10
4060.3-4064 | 9.28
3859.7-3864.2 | 4.92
